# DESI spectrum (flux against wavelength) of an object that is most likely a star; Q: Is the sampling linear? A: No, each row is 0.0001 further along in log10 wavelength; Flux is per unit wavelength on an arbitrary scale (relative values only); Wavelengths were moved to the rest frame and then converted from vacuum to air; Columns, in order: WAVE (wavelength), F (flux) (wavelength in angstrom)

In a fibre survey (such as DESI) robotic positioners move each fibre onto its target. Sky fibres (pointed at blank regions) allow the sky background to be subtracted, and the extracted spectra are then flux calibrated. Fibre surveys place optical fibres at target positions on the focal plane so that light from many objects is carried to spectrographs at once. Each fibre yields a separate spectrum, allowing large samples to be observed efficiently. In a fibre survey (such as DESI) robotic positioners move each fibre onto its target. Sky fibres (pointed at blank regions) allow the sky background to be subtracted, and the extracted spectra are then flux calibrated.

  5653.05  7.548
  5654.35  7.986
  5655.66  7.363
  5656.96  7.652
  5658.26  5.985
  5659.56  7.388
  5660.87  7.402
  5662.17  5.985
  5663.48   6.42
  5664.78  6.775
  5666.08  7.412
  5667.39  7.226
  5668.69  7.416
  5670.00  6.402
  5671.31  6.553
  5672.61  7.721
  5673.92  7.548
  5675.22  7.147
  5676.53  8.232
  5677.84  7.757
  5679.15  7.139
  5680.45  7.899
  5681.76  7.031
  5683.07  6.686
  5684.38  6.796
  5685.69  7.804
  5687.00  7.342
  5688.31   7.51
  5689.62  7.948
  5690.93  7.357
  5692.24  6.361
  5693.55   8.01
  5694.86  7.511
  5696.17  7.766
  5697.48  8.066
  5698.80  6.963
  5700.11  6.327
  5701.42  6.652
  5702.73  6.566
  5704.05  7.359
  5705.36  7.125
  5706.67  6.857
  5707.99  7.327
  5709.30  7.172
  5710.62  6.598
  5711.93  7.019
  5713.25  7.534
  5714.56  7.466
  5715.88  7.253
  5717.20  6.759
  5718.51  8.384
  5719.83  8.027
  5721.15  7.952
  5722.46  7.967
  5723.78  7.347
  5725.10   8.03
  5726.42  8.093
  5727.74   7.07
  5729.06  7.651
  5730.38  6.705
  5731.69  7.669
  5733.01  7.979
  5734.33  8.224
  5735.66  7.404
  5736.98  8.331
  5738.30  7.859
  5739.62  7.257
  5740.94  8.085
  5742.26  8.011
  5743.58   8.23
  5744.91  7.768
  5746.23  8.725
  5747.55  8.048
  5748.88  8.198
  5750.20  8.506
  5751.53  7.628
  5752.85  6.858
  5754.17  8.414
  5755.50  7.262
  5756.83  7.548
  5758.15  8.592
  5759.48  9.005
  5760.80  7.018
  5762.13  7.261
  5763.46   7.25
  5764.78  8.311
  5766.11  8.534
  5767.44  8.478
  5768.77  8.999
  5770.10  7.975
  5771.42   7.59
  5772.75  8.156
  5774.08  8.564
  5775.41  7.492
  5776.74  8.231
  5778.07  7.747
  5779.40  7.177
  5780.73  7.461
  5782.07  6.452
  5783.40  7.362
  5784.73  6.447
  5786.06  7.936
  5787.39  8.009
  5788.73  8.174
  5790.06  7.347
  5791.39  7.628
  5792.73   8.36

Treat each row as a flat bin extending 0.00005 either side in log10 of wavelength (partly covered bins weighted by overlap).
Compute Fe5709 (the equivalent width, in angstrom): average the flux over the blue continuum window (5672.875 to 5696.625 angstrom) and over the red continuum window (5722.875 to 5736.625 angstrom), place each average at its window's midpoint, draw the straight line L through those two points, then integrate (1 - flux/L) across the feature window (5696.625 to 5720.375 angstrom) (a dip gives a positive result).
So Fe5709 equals 1.10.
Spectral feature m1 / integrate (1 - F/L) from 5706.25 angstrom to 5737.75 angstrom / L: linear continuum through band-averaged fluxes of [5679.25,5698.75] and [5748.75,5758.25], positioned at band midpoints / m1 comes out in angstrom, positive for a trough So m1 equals 0.3 angstrom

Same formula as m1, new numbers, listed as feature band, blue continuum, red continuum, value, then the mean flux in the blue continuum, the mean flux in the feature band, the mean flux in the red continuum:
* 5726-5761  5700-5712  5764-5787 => -2.17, 6.92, 7.87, 7.82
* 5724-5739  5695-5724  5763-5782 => -0.37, 7.3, 7.71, 7.96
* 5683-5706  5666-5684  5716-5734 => 0.58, 7.28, 7.24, 7.66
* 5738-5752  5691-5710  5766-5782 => -0.73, 7.15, 8.04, 7.95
